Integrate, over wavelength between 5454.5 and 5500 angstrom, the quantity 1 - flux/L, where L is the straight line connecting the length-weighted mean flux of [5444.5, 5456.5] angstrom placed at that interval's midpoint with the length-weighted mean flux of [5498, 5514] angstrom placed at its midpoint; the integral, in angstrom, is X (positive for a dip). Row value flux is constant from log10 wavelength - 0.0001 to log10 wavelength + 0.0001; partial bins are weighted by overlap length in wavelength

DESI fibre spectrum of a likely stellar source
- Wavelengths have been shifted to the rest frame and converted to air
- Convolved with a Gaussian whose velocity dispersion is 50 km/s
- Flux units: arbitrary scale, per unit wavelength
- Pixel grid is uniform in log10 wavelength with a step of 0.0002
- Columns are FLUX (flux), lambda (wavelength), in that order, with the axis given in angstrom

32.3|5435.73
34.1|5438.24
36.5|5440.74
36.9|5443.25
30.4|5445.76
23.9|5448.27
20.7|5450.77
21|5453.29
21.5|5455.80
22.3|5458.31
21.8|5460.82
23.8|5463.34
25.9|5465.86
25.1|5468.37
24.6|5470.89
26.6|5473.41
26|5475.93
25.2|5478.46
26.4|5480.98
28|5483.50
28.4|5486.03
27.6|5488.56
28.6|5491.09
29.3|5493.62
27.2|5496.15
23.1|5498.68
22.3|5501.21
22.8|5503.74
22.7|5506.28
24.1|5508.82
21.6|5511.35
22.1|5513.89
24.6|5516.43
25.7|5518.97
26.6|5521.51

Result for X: -4.9 angstrom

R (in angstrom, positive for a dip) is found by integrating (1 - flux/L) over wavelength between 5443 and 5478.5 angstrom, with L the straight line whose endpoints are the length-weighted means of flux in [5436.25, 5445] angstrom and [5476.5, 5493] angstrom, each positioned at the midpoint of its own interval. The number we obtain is 7.7 angstrom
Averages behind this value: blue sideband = 35.2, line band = 24.7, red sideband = 27.4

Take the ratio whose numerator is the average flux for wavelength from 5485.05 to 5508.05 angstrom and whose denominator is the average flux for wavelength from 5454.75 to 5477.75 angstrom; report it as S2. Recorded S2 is 1.06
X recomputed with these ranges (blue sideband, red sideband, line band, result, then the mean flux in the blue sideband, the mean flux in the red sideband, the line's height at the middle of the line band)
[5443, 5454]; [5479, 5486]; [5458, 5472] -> 1.3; 25.9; 27.2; 26.5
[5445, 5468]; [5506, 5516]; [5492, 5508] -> -1.2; 23.4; 22.8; 22.9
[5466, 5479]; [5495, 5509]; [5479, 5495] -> -2.2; 25.6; 23.6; 24.6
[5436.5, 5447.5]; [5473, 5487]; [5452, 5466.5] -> 3.8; 33.9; 26.7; 30.6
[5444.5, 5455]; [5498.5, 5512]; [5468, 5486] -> -2.2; 23.9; 22.8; 23.4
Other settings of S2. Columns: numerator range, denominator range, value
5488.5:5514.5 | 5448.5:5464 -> 1.12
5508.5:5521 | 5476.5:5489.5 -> 0.88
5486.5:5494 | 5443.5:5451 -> 1.04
